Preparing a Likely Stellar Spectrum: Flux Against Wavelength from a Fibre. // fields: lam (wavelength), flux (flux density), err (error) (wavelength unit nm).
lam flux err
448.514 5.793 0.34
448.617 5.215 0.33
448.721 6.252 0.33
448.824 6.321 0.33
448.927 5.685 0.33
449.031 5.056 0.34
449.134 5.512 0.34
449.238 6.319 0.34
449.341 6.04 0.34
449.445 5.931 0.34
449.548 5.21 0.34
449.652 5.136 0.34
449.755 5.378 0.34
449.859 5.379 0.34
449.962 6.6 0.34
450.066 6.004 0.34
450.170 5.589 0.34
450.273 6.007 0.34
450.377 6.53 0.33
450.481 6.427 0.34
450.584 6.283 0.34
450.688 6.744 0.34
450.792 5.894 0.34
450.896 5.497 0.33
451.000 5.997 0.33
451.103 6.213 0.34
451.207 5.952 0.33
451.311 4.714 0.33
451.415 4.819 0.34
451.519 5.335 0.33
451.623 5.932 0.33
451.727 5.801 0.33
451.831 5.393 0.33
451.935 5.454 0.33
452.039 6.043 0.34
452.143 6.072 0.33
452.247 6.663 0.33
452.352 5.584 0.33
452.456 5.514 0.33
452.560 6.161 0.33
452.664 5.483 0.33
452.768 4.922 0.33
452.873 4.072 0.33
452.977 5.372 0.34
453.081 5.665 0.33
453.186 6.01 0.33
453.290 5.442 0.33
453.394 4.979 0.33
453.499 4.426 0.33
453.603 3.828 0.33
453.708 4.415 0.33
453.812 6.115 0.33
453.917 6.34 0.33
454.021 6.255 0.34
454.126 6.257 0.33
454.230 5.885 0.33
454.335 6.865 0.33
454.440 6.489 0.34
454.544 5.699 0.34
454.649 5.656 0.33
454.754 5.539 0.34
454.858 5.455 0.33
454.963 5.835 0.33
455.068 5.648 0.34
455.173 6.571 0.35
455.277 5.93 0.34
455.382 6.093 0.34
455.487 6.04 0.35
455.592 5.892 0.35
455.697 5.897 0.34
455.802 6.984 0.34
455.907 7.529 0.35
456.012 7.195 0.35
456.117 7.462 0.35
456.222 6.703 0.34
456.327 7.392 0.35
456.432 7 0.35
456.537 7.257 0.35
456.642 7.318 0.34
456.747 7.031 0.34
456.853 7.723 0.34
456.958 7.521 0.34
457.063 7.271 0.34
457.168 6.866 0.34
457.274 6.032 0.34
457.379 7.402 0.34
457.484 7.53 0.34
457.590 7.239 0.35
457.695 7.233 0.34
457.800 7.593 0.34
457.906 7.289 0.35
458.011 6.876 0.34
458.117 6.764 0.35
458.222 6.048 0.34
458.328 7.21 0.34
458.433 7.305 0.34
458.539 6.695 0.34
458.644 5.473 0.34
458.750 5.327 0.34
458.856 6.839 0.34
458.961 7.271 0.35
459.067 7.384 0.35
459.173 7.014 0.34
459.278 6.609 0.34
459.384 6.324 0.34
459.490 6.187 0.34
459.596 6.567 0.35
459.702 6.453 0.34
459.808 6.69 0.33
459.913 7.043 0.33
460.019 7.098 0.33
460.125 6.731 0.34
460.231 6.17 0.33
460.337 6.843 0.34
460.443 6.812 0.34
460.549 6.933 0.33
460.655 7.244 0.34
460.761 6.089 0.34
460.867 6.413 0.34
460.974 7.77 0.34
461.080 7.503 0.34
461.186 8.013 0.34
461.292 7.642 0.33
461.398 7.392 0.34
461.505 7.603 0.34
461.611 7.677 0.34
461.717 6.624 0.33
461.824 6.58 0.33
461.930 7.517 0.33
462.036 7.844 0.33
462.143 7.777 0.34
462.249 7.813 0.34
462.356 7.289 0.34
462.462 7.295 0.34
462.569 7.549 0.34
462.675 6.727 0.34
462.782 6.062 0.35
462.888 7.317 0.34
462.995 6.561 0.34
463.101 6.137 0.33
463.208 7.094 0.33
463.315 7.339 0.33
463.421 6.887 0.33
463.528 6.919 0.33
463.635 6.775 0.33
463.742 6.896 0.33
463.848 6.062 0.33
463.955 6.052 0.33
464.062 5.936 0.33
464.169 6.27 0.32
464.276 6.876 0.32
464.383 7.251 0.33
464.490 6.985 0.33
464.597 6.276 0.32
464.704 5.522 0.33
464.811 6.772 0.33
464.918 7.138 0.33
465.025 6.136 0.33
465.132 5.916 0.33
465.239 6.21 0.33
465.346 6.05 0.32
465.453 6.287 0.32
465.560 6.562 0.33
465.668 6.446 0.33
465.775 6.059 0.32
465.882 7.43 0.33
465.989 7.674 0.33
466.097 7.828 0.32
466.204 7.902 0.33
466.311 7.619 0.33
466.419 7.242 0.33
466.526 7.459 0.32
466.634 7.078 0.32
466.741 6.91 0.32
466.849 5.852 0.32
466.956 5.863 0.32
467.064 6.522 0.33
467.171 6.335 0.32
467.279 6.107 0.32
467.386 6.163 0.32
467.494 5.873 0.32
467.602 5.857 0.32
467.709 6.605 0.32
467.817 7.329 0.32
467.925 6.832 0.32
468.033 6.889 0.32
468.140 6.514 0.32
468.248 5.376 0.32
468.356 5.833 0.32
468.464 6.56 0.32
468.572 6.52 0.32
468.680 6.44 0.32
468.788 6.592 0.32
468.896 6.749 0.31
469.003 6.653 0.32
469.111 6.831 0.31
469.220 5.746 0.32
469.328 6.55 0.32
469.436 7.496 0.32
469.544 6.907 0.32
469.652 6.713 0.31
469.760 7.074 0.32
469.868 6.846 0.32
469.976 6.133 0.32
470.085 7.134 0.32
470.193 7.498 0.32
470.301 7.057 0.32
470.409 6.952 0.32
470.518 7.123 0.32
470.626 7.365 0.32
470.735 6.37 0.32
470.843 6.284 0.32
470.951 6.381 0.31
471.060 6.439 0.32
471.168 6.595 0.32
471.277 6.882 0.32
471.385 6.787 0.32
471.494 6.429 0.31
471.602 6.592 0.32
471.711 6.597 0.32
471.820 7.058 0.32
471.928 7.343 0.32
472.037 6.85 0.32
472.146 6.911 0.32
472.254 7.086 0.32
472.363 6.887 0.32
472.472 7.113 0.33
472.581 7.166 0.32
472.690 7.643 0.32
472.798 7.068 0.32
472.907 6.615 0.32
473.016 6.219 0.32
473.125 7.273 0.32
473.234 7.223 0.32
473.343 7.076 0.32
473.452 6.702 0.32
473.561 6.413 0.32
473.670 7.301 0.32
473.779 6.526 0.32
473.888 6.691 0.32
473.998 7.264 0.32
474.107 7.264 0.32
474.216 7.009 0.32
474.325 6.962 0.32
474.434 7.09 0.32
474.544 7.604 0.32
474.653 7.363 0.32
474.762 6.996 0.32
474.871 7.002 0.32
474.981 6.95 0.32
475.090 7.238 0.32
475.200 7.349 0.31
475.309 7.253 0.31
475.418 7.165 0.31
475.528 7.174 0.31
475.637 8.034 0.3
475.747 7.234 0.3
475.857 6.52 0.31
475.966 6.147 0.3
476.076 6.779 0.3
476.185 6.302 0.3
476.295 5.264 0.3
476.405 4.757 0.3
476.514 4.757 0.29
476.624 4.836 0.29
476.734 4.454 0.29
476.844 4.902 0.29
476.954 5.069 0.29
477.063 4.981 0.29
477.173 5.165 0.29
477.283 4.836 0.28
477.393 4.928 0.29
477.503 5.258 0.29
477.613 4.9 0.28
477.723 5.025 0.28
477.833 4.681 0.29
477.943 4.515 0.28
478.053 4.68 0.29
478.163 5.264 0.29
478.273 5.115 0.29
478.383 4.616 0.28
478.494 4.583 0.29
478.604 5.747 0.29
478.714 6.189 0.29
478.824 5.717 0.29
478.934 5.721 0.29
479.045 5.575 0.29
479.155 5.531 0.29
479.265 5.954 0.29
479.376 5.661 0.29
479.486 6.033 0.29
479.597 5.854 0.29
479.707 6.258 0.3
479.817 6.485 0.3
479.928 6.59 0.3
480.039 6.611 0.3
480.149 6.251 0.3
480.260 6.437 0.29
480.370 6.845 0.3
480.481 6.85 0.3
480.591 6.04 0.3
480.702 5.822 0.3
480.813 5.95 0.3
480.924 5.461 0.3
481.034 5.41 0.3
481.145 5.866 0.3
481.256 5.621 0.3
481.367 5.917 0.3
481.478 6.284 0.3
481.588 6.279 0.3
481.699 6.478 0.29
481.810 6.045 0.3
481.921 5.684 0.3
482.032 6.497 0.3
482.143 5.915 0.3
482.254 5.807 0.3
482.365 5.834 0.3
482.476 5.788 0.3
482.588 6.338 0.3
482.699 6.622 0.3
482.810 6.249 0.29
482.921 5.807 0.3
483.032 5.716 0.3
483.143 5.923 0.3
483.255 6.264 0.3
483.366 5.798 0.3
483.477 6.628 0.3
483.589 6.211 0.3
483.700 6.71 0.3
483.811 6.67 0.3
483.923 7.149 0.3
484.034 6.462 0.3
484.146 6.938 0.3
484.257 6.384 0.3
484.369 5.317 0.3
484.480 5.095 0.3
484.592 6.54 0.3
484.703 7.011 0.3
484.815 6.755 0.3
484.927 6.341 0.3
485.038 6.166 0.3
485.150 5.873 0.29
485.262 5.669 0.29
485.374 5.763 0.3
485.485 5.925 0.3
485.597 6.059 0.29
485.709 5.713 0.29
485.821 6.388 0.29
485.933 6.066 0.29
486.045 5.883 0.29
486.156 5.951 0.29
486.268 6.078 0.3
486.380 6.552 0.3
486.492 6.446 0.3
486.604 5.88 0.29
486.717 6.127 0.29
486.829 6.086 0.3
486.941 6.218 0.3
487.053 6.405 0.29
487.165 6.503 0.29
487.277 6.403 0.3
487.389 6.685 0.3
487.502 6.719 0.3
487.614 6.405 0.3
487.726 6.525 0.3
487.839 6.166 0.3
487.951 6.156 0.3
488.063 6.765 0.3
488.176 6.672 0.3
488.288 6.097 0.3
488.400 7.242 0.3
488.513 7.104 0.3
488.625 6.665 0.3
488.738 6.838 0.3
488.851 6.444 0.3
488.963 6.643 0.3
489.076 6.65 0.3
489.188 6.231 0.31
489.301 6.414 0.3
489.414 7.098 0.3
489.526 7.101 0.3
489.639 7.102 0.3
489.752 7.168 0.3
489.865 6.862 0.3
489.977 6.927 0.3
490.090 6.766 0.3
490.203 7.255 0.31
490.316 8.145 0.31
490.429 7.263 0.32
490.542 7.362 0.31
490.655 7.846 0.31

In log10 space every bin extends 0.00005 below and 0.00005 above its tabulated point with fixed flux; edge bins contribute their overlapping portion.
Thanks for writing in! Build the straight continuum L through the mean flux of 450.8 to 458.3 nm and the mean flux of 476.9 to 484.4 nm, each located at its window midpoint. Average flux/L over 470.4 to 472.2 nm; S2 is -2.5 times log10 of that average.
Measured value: -0.14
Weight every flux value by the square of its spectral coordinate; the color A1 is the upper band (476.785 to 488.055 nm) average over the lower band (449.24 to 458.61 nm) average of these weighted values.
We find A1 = 1.1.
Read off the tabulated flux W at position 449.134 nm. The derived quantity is 5.512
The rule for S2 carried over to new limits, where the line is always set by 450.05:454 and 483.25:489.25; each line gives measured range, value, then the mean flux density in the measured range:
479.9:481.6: 0.017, 6.13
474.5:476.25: -0.156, 7.06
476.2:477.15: 0.235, 4.95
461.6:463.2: -0.212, 7.1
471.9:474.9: -0.157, 7.02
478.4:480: 0.067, 5.83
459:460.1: -0.167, 6.74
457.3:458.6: -0.225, 7.07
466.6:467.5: -0.065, 6.31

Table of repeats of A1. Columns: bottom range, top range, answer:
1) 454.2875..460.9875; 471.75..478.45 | 1.01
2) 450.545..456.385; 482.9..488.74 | 1.23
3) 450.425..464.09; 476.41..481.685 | 0.94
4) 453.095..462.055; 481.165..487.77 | 1.05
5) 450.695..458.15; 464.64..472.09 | 1.15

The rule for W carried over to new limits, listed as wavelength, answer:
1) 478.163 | 5.264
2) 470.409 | 6.952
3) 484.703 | 7.011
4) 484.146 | 6.938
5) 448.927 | 5.685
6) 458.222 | 6.048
